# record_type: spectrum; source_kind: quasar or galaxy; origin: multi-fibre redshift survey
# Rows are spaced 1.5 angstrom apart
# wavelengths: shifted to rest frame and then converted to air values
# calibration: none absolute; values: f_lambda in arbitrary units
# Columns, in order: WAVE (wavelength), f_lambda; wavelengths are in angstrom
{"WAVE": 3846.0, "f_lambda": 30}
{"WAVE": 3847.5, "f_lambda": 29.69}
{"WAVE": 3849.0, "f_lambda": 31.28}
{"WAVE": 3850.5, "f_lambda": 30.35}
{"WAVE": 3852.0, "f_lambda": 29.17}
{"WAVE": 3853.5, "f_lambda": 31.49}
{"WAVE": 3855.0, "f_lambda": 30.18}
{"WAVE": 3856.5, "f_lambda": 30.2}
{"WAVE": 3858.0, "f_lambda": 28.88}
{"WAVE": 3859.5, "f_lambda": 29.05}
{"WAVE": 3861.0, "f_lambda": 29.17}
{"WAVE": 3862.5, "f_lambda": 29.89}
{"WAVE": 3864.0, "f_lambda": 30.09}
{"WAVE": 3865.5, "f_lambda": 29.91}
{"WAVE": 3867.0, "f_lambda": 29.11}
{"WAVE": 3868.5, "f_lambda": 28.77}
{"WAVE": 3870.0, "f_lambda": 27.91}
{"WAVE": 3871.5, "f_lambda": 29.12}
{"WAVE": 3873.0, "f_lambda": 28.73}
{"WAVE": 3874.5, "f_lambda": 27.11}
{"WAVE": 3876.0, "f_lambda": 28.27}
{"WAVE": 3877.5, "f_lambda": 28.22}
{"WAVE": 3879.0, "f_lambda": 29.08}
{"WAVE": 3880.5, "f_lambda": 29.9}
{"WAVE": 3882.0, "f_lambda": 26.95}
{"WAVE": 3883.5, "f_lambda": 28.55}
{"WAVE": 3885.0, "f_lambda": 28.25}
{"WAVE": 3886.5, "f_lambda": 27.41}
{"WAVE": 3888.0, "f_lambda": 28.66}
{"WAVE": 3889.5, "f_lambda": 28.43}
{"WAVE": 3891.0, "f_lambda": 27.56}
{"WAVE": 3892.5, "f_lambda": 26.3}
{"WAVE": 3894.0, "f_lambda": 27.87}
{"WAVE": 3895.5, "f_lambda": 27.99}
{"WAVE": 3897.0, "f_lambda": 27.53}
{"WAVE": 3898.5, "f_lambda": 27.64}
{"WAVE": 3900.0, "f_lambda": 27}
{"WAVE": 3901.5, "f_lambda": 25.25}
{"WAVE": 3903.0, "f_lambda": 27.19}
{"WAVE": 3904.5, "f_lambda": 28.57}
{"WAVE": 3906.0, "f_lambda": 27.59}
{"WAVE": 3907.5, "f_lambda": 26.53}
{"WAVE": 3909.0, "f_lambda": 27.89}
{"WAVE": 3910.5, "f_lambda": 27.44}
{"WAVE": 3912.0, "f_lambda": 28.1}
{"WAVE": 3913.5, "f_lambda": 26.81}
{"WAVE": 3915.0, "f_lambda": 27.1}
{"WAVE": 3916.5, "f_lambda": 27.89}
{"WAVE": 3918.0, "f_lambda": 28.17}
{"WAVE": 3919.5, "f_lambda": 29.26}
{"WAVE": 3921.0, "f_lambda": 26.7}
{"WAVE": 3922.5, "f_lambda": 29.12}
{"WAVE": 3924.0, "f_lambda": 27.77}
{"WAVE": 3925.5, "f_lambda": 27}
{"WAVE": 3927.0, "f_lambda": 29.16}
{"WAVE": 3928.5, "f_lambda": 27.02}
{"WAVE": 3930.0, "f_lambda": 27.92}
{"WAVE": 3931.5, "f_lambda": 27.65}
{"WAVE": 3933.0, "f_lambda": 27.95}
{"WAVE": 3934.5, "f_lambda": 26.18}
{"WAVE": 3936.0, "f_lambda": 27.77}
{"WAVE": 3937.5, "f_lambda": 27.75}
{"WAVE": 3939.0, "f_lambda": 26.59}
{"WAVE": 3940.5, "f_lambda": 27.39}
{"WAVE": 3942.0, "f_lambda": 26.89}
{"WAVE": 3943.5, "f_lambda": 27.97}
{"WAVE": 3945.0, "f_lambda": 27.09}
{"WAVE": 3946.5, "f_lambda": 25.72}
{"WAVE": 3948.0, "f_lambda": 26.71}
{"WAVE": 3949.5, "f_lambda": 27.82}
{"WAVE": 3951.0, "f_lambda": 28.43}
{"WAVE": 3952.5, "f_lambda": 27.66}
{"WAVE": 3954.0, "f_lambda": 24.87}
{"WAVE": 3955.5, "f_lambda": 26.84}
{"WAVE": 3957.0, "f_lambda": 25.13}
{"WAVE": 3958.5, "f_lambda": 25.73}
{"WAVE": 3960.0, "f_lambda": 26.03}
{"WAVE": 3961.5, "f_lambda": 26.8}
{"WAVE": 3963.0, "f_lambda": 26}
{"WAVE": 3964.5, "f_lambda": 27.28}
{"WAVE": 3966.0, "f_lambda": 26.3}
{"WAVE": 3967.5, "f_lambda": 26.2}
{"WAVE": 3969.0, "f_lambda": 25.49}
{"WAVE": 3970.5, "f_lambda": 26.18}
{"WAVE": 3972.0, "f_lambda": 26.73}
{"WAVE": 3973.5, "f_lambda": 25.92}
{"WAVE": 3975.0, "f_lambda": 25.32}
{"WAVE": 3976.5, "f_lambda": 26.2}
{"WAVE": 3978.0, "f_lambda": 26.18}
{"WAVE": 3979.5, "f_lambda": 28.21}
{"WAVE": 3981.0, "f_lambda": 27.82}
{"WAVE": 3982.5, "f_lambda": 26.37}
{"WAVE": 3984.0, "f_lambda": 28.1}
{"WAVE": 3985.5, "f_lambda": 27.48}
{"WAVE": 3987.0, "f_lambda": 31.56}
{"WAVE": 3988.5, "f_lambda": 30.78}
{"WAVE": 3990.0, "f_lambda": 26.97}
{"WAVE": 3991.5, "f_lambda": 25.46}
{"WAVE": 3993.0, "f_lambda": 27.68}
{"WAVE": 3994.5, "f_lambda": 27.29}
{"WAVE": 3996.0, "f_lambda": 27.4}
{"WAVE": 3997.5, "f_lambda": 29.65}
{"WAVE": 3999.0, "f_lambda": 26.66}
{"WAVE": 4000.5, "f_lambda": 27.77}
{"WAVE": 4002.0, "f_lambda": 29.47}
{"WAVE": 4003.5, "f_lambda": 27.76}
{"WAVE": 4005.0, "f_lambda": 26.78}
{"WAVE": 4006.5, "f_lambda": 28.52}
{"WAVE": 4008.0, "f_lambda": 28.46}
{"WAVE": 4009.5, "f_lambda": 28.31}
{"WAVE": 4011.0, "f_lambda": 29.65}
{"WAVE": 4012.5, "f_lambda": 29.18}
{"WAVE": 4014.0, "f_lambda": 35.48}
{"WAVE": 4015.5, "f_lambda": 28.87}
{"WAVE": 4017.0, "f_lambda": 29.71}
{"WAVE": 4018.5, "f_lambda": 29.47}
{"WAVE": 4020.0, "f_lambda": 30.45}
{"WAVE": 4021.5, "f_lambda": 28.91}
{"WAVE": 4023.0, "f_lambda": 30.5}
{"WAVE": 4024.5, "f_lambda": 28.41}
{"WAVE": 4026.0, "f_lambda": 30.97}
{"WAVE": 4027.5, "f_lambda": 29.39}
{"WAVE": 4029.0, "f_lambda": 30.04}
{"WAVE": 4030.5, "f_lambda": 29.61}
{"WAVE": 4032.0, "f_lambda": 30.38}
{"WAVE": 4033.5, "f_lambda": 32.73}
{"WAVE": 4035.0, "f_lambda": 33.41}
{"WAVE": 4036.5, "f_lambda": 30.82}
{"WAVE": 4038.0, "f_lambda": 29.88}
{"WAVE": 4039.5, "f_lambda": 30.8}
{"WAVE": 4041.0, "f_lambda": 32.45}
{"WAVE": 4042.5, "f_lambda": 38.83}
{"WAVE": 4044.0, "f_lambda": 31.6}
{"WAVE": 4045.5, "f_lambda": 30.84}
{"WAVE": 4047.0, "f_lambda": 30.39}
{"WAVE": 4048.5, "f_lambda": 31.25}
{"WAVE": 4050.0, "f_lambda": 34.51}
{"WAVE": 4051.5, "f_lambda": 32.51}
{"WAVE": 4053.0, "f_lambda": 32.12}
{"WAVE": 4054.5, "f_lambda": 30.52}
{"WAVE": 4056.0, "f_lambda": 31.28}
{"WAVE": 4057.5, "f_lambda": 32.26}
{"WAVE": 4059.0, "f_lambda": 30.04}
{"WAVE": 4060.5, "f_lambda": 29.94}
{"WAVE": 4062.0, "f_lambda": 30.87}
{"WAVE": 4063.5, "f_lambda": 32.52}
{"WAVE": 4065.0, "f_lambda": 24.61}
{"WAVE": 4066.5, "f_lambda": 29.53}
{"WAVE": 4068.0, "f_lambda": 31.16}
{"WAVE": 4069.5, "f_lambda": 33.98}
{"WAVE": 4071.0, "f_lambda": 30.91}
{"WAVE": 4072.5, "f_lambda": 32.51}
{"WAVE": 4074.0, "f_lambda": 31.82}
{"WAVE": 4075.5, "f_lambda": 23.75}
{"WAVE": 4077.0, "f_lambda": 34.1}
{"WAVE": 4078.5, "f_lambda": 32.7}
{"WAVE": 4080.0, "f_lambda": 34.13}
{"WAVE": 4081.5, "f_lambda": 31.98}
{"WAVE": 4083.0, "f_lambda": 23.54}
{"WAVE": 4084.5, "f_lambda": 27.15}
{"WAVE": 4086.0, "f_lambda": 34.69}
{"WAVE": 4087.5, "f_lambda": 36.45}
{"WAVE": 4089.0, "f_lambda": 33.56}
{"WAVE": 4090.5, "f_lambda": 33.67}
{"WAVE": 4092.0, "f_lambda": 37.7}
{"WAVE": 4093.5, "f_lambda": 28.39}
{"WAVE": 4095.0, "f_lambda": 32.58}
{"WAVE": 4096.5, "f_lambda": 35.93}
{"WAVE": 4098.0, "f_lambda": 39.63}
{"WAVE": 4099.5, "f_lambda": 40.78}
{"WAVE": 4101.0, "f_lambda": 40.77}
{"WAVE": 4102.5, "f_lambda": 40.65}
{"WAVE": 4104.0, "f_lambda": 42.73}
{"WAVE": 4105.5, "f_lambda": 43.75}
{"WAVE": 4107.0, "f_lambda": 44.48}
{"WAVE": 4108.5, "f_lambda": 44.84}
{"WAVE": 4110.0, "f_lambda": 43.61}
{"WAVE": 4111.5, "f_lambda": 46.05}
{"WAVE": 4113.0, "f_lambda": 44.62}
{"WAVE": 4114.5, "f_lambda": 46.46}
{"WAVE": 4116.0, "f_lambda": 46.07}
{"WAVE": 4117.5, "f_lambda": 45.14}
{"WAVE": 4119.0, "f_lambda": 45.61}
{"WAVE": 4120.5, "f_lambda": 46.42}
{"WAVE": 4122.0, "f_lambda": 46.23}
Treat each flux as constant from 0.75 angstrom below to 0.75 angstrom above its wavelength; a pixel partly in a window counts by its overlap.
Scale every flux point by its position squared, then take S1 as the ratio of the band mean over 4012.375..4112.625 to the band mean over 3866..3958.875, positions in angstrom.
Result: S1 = 1.3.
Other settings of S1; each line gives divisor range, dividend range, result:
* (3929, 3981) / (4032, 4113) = 1.34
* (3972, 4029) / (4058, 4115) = 1.29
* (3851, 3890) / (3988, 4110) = 1.21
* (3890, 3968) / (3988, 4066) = 1.16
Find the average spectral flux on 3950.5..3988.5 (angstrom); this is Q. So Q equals 26.8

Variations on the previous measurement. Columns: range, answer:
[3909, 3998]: 27.2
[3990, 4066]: 30.1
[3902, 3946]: 27.6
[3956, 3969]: 26.2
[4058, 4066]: 29.7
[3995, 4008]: 28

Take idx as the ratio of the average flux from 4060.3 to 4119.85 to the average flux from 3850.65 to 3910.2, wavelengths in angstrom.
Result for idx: 1.3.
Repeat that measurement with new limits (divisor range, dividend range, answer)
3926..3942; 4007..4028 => 1.08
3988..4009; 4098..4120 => 1.57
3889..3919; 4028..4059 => 1.16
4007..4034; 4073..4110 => 1.19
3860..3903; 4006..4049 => 1.09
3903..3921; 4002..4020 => 1.06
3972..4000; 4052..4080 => 1.12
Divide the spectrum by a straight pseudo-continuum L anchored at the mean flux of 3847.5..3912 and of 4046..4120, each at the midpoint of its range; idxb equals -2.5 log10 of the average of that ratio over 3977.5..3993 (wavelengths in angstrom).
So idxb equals 0.15 mag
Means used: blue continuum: 28.5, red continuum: 35.3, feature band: 27.9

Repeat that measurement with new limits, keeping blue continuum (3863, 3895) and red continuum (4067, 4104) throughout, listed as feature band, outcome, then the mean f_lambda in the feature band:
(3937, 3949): 0.11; 27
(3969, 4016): 0.12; 28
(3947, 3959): 0.14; 26.6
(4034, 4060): 0.02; 32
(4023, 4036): 0.05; 30.6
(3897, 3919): 0.07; 27.4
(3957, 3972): 0.17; 26.2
